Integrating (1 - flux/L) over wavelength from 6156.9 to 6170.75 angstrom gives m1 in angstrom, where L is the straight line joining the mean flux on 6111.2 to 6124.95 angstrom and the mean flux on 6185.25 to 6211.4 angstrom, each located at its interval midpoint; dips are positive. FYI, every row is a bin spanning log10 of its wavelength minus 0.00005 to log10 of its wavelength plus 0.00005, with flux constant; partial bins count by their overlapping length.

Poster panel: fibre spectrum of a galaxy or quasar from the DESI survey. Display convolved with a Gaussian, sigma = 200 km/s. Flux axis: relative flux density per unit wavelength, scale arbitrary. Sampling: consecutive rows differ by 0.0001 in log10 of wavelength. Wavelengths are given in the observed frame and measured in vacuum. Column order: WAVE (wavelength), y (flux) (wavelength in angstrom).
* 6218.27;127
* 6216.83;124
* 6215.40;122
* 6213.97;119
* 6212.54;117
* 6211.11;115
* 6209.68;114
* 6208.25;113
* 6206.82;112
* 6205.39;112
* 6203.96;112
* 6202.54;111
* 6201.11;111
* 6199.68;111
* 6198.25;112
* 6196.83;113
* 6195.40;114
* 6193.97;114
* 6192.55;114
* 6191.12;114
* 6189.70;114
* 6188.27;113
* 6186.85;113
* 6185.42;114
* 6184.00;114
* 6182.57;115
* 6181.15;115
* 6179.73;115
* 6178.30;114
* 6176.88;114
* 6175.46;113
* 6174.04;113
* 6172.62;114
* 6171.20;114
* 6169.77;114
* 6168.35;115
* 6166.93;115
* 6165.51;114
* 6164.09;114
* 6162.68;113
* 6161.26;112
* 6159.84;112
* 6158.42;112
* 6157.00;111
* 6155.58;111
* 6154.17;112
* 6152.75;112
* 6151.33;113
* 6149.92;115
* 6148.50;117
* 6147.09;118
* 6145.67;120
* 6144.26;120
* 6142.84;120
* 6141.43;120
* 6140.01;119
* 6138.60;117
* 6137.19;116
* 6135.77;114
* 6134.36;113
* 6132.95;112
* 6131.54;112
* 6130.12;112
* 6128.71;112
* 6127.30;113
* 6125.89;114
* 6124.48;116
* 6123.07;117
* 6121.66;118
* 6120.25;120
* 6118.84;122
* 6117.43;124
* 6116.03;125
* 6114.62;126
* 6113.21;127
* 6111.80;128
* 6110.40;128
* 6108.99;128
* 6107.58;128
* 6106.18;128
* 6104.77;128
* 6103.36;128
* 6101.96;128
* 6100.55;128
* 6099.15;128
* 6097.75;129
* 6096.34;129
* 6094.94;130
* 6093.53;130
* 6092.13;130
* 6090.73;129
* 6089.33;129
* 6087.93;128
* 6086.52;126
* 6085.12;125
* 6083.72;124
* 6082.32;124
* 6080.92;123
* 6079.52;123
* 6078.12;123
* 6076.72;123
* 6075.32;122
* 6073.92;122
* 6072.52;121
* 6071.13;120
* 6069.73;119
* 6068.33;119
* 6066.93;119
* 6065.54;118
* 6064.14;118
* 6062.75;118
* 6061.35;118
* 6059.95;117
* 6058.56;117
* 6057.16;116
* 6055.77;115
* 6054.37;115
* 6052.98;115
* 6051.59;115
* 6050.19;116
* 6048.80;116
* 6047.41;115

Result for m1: 0.43 angstrom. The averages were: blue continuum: 122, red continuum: 113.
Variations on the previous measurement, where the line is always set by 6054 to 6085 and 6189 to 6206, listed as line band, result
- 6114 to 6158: -0.10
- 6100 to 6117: -1.41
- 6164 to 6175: 0.02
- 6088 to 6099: -1.00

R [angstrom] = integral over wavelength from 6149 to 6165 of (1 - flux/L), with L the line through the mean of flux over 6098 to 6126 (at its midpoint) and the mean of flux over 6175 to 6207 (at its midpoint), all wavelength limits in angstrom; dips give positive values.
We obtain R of 0.8 angstrom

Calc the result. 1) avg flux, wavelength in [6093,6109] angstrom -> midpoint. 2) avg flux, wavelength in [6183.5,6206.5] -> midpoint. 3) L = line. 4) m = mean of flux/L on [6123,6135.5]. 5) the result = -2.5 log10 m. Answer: 0.10 mag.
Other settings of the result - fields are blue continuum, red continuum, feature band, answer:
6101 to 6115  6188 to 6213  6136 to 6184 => 0.04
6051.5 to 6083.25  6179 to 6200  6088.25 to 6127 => -0.07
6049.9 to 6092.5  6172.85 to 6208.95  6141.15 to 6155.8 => 0.00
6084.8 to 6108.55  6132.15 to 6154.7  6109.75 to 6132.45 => 0.02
